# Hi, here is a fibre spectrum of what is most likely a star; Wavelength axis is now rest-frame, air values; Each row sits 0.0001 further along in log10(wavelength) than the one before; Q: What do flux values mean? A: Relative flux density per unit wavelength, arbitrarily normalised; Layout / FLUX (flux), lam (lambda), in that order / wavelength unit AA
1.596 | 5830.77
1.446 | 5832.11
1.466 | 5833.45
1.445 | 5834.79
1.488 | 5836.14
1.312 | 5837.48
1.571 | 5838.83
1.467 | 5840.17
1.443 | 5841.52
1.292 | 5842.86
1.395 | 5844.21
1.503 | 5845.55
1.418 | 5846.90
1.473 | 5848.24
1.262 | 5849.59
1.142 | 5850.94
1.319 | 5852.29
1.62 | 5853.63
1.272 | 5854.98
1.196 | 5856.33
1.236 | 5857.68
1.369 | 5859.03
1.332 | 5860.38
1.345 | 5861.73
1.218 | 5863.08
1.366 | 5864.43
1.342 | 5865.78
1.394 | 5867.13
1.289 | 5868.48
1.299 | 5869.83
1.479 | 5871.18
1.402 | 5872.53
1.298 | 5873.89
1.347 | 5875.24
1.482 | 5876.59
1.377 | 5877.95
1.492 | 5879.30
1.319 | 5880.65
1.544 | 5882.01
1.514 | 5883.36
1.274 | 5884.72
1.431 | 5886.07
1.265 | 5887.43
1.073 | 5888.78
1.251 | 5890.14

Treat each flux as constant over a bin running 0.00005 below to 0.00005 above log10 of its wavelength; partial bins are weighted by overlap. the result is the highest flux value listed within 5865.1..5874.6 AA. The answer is 1.479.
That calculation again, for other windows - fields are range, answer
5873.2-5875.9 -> 1.347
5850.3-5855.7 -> 1.62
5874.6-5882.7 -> 1.544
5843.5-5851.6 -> 1.503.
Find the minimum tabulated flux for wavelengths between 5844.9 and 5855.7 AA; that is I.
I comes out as 1.142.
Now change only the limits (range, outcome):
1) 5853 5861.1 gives 1.196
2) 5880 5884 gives 1.319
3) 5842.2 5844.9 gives 1.292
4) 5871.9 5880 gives 1.298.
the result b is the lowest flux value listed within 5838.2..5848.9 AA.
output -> 1.292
